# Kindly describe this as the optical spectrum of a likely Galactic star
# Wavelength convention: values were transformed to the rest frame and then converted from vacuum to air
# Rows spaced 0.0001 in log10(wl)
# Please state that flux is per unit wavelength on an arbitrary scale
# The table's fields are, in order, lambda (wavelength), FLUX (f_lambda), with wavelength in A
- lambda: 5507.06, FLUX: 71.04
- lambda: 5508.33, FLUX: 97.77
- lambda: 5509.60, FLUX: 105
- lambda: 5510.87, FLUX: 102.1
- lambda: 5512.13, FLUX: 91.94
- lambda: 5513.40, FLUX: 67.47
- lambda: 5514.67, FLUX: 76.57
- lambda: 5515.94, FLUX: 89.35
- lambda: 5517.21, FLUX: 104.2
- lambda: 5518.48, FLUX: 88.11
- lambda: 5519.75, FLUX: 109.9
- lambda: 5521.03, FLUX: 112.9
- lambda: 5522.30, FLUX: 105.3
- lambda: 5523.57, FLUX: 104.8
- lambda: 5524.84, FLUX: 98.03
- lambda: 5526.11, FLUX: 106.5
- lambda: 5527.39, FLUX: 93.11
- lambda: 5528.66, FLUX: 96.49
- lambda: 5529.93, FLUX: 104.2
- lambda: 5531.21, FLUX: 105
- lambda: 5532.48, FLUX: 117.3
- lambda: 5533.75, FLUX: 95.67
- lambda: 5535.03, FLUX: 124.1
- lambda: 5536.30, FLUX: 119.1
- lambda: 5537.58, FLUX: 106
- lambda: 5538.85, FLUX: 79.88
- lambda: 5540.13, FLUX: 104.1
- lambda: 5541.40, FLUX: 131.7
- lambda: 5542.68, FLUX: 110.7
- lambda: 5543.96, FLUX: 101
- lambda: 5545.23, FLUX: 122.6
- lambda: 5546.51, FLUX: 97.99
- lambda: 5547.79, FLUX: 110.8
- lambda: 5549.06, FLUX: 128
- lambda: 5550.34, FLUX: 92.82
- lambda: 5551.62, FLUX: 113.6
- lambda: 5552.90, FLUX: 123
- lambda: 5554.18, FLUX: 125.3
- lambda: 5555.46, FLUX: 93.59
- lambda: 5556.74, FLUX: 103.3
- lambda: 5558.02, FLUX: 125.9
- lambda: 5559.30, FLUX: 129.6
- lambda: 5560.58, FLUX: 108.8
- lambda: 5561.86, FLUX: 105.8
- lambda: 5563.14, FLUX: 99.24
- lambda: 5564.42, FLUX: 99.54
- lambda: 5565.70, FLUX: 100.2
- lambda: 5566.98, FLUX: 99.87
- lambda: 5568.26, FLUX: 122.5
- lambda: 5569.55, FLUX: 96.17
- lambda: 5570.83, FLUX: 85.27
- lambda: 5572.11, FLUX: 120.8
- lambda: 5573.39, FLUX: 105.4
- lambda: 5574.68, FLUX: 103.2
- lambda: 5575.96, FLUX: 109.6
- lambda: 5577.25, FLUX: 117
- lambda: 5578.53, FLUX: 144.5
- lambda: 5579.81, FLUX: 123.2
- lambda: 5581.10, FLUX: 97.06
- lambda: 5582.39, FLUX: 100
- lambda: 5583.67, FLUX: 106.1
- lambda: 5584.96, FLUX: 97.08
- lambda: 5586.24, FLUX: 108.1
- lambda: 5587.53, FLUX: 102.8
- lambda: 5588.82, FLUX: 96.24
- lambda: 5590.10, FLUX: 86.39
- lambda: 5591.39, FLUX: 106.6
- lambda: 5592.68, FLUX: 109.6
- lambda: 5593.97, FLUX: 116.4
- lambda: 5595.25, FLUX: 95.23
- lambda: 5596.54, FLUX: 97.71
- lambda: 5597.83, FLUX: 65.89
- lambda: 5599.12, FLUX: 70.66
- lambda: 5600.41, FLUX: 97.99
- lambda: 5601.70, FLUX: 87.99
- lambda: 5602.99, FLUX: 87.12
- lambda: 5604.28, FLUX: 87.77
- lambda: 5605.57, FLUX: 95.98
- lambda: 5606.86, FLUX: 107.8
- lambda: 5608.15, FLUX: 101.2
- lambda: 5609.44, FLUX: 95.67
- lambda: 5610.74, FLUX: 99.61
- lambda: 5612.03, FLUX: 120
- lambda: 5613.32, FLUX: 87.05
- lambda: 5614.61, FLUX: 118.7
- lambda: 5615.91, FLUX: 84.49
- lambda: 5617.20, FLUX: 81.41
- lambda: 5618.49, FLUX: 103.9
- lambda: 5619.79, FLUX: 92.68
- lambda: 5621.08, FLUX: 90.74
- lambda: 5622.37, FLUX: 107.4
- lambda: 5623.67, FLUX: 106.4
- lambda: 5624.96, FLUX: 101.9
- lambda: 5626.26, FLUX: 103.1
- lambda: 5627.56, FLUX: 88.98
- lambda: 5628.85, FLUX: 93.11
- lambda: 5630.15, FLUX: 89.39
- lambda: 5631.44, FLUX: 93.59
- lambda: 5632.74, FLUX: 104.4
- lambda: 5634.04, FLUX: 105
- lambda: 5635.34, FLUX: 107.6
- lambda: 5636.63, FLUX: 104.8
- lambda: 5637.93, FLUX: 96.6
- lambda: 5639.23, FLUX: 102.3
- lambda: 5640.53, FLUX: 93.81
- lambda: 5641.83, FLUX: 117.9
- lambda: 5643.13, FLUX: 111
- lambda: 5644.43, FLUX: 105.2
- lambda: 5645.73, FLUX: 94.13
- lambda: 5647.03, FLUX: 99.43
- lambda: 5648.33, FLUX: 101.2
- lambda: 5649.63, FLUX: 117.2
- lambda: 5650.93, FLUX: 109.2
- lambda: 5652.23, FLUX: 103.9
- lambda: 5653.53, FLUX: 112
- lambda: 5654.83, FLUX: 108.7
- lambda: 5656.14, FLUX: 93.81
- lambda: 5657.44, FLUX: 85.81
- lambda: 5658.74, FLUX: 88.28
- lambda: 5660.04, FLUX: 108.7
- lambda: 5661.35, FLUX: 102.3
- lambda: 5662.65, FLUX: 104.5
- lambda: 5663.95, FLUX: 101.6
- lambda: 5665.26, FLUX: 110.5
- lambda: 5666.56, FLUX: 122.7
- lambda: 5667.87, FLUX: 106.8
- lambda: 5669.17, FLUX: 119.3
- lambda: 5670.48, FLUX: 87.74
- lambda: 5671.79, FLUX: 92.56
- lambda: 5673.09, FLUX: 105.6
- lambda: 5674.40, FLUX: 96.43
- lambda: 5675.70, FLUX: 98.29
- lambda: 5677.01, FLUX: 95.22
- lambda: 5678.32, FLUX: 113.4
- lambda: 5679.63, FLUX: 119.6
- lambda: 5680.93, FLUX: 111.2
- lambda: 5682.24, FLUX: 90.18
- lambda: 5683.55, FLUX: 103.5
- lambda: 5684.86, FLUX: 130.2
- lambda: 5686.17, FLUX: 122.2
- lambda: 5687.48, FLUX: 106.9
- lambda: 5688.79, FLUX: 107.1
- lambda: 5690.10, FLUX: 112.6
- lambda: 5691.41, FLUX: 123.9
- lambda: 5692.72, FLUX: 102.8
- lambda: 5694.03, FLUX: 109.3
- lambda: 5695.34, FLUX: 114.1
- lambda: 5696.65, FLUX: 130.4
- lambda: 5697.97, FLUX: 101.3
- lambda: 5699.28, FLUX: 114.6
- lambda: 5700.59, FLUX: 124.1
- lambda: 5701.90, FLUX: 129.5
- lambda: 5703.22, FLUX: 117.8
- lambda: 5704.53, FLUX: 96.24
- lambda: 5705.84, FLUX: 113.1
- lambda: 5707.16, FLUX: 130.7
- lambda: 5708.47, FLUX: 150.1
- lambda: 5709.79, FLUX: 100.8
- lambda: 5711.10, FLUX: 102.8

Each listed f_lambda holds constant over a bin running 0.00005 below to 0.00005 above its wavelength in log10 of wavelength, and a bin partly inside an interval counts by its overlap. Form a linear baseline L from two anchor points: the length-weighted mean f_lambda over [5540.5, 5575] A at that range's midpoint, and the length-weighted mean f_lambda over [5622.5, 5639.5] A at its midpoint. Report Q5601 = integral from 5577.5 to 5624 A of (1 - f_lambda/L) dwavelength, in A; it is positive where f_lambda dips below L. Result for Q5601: 2.0 A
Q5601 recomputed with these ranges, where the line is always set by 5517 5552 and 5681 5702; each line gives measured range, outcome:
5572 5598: 0.76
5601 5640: 4.28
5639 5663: 1.83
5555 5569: -0.05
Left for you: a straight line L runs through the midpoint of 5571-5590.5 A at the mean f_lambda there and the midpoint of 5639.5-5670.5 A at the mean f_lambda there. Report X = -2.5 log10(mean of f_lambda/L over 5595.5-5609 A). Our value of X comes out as 0.18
